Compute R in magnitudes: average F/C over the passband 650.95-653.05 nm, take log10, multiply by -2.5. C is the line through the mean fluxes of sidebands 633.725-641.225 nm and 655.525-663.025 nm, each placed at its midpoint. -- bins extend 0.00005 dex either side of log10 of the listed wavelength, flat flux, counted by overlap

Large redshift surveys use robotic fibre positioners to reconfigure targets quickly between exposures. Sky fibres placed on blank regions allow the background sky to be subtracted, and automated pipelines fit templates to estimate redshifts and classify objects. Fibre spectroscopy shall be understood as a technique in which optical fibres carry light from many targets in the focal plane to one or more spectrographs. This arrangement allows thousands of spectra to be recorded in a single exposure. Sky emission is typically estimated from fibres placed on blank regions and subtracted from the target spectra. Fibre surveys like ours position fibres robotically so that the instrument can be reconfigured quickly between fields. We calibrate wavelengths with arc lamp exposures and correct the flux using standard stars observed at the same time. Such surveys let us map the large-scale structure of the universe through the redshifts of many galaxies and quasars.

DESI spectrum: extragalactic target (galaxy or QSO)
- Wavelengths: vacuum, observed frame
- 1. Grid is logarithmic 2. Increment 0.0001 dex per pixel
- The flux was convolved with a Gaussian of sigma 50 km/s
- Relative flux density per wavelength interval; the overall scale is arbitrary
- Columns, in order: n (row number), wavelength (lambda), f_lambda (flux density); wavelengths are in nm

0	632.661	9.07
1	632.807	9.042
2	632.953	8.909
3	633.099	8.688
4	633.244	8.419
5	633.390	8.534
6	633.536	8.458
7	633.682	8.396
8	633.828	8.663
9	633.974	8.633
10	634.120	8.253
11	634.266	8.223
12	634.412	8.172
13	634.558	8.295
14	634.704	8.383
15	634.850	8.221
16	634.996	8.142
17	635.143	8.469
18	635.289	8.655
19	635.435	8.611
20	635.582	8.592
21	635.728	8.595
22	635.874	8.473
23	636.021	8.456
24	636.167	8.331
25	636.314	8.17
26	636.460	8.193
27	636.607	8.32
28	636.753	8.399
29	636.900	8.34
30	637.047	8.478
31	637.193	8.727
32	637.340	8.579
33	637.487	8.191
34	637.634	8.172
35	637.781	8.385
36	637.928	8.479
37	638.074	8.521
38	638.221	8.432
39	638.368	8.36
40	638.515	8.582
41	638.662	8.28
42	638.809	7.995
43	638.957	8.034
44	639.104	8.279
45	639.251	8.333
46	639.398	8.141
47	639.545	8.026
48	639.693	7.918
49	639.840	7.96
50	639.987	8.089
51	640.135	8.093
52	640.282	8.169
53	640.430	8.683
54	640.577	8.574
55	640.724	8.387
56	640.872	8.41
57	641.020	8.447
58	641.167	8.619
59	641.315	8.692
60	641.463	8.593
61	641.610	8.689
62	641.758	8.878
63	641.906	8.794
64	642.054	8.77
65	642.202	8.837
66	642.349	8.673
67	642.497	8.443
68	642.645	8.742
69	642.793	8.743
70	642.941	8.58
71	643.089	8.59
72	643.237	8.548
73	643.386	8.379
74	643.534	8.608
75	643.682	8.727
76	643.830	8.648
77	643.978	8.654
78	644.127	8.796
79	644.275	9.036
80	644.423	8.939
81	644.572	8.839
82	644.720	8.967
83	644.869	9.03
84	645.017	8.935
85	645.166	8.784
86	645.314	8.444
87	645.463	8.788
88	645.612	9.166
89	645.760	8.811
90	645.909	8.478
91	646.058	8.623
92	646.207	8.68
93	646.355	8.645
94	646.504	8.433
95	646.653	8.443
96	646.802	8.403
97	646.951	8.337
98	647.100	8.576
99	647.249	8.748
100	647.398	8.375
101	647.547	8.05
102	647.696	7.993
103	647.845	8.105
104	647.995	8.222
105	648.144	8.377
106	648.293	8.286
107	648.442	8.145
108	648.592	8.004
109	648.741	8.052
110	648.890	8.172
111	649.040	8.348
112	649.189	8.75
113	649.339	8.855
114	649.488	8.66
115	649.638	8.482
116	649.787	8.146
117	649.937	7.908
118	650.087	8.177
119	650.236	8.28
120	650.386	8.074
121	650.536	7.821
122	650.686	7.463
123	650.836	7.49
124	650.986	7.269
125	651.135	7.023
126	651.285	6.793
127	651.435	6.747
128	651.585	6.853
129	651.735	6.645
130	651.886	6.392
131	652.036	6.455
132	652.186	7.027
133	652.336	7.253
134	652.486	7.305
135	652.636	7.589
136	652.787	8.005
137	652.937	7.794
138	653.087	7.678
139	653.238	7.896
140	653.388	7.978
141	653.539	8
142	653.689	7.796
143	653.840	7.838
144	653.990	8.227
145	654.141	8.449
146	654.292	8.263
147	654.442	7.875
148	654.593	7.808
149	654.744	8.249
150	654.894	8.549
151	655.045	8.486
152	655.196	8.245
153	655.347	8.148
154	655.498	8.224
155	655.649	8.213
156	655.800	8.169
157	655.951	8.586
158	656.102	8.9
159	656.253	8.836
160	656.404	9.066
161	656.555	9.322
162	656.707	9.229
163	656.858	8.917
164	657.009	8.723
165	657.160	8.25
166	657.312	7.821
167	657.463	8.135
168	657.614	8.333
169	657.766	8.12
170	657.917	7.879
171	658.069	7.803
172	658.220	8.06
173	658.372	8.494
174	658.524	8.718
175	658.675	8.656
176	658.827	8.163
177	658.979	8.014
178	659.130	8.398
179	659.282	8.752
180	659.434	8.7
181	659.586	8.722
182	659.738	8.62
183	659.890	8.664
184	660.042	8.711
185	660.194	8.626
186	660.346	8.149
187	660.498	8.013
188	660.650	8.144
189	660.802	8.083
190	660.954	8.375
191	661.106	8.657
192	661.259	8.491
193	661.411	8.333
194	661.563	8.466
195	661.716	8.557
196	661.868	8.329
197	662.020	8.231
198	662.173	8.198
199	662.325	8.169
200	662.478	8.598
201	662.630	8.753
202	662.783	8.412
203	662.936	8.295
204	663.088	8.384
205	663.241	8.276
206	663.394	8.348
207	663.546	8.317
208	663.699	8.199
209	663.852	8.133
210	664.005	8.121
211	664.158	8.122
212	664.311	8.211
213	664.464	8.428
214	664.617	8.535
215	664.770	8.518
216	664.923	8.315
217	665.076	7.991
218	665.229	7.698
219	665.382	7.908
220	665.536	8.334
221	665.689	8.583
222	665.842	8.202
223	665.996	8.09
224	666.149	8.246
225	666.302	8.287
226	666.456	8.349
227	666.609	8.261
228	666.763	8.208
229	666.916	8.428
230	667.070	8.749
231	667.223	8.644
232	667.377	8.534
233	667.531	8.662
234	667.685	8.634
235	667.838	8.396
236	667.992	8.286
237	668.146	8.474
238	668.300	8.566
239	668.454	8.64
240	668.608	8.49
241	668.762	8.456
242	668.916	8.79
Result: 0.185 mag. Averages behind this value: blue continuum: 8.35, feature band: 7.09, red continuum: 8.44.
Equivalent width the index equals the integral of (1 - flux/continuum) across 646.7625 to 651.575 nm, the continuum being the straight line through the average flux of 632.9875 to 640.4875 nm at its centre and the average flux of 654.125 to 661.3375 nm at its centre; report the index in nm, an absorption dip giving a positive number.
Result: 0.20 nm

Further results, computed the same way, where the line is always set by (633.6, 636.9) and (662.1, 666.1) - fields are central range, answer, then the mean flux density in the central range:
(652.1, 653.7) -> 0.13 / 7.65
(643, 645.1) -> -0.10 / 8.76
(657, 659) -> 0.02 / 8.21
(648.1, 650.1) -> 0.01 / 8.31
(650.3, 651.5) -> 0.14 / 7.35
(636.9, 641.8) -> 0.01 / 8.37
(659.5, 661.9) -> -0.04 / 8.44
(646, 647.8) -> -0.02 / 8.44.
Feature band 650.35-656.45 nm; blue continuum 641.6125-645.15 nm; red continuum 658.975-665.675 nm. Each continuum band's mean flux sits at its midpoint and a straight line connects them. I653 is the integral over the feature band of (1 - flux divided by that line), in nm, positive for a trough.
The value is 0.54 nm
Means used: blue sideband 8.74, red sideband 8.35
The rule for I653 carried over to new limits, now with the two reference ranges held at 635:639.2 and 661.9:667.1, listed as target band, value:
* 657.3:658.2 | 0.03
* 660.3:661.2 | 0.01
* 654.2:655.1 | 0.01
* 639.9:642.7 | -0.06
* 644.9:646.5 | -0.07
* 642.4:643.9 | -0.04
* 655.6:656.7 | -0.06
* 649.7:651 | 0.07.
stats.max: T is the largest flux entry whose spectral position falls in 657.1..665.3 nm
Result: 8.753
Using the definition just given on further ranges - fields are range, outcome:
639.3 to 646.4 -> 9.166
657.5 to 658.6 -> 8.718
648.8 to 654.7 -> 8.855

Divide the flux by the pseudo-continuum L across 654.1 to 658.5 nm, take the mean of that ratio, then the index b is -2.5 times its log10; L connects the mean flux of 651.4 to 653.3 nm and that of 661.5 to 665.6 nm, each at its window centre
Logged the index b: -0.11 mag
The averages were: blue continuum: 7.21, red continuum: 8.29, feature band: 8.39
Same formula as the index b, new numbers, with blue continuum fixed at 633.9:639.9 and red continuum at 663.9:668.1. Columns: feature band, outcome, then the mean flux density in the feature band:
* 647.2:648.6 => 0.01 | 8.23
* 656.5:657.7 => -0.03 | 8.57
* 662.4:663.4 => -0.01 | 8.44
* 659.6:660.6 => -0.02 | 8.47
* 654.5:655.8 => 0.01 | 8.23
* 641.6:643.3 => -0.05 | 8.69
